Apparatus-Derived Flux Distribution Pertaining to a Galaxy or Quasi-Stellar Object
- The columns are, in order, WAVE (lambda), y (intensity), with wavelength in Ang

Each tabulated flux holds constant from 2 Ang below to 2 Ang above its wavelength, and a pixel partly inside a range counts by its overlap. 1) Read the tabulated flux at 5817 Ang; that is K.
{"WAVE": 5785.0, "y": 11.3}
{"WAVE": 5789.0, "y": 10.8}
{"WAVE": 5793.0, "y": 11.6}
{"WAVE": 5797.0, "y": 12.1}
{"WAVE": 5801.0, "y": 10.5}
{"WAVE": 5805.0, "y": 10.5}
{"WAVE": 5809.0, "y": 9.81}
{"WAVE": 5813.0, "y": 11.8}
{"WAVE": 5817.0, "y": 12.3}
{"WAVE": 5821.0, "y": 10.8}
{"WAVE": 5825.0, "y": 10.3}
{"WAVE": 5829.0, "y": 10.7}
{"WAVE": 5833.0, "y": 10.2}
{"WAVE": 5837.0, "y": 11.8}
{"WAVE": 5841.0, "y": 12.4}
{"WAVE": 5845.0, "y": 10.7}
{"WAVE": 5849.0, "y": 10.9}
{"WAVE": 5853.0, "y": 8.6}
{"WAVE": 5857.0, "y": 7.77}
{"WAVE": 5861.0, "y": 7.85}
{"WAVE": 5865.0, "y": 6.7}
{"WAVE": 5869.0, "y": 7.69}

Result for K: 12.3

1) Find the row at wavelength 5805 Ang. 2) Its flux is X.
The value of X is 10.5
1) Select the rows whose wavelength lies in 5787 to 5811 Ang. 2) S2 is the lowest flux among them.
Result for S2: 9.81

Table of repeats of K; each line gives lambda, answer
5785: 11.3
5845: 10.7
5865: 6.7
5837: 11.8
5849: 10.9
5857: 7.77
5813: 11.8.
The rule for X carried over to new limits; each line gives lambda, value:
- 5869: 7.69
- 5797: 12.1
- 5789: 10.8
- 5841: 12.4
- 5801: 10.5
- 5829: 10.7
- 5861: 7.85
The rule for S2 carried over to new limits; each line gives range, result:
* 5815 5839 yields 10.2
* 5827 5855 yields 8.6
